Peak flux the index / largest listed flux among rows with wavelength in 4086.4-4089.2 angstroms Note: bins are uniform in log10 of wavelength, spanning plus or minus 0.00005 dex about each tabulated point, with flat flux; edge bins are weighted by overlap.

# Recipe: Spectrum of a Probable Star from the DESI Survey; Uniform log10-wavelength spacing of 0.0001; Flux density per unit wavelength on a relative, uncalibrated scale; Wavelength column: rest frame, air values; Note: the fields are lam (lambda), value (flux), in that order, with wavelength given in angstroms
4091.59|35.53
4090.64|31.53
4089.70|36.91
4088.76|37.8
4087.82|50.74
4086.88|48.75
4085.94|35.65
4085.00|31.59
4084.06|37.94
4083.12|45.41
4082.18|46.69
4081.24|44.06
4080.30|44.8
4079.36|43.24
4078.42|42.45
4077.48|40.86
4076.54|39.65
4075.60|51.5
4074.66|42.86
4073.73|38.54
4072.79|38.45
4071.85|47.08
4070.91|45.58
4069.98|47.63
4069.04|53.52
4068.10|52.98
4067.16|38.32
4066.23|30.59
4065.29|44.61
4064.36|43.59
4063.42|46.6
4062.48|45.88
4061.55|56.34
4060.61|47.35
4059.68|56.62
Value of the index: 50.74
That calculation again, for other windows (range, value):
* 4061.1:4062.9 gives 56.34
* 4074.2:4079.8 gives 51.5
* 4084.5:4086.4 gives 35.65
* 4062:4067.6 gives 46.6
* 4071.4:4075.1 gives 47.08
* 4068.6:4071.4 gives 53.52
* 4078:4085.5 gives 46.69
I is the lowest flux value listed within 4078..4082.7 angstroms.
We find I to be 42.45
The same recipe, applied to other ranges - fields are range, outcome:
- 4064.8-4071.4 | 30.59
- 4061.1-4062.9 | 45.88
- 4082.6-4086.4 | 31.59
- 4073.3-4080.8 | 38.54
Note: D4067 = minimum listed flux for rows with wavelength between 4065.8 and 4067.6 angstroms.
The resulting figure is 30.59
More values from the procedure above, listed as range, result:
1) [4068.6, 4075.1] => 38.45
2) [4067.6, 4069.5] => 52.98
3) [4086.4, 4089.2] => 37.8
